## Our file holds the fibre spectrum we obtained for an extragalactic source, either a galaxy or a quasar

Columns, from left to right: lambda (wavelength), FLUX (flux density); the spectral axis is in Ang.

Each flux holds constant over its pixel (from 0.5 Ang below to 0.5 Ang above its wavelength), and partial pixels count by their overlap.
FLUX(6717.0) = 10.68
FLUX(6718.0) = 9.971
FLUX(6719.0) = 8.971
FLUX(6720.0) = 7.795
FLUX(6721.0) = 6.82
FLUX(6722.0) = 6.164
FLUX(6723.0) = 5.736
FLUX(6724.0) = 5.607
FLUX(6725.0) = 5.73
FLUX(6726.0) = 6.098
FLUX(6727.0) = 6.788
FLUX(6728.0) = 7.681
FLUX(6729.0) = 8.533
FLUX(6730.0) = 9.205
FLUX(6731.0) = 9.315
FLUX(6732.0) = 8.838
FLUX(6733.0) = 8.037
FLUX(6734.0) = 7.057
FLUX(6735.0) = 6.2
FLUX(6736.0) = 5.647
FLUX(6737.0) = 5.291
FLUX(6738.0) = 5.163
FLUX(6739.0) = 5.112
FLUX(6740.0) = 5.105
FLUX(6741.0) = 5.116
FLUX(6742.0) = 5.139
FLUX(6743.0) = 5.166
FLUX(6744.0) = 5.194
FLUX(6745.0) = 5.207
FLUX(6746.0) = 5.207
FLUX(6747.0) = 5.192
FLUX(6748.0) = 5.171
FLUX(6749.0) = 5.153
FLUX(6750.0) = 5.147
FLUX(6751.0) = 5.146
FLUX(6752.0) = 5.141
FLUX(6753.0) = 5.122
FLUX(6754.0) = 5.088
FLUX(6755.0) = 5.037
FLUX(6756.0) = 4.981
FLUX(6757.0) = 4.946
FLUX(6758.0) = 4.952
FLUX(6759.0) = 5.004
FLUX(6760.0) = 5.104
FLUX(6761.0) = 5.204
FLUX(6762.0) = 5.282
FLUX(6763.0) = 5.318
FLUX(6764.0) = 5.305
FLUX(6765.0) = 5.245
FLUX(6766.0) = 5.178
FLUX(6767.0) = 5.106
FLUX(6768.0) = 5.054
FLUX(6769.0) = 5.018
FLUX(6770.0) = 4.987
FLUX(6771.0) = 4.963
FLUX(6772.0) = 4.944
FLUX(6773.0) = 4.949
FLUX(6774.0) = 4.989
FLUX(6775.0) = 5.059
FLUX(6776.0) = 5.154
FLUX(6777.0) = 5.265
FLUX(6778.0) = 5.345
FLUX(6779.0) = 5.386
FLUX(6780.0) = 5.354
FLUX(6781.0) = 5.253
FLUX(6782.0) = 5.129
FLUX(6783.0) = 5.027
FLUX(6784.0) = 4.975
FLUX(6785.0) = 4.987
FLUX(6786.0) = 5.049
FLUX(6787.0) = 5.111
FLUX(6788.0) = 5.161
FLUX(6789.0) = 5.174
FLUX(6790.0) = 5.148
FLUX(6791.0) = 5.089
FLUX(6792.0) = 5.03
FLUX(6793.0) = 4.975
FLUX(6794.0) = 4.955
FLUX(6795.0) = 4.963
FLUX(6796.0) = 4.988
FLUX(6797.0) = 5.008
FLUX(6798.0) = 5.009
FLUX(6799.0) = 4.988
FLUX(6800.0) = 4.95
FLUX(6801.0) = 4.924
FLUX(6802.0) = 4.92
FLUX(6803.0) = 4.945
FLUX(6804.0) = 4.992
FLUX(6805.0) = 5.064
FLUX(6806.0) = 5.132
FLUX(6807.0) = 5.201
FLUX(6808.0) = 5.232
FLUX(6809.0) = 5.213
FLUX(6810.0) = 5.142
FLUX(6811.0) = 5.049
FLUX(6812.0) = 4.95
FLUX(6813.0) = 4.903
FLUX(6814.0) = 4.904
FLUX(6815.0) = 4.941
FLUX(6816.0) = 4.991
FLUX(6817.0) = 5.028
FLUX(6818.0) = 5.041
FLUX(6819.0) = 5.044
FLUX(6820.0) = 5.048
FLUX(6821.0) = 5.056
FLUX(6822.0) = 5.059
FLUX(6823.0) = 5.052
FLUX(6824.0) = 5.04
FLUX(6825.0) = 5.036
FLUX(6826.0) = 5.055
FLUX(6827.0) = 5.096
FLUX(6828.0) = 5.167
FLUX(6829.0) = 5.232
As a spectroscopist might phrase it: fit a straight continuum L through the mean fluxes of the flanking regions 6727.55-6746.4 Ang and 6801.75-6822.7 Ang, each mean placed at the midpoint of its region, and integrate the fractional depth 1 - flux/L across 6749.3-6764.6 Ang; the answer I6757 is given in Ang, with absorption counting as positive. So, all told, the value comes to 2.4 Ang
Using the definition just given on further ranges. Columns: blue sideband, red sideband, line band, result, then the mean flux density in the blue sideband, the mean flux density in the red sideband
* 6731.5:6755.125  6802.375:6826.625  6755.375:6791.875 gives 1.6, 5.58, 5.05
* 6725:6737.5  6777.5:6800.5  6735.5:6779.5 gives 7.9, 7.32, 5.09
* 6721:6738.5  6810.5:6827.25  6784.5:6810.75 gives 1.9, 6.89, 5.02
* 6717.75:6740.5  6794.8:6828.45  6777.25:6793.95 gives 1.5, 6.96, 5.03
